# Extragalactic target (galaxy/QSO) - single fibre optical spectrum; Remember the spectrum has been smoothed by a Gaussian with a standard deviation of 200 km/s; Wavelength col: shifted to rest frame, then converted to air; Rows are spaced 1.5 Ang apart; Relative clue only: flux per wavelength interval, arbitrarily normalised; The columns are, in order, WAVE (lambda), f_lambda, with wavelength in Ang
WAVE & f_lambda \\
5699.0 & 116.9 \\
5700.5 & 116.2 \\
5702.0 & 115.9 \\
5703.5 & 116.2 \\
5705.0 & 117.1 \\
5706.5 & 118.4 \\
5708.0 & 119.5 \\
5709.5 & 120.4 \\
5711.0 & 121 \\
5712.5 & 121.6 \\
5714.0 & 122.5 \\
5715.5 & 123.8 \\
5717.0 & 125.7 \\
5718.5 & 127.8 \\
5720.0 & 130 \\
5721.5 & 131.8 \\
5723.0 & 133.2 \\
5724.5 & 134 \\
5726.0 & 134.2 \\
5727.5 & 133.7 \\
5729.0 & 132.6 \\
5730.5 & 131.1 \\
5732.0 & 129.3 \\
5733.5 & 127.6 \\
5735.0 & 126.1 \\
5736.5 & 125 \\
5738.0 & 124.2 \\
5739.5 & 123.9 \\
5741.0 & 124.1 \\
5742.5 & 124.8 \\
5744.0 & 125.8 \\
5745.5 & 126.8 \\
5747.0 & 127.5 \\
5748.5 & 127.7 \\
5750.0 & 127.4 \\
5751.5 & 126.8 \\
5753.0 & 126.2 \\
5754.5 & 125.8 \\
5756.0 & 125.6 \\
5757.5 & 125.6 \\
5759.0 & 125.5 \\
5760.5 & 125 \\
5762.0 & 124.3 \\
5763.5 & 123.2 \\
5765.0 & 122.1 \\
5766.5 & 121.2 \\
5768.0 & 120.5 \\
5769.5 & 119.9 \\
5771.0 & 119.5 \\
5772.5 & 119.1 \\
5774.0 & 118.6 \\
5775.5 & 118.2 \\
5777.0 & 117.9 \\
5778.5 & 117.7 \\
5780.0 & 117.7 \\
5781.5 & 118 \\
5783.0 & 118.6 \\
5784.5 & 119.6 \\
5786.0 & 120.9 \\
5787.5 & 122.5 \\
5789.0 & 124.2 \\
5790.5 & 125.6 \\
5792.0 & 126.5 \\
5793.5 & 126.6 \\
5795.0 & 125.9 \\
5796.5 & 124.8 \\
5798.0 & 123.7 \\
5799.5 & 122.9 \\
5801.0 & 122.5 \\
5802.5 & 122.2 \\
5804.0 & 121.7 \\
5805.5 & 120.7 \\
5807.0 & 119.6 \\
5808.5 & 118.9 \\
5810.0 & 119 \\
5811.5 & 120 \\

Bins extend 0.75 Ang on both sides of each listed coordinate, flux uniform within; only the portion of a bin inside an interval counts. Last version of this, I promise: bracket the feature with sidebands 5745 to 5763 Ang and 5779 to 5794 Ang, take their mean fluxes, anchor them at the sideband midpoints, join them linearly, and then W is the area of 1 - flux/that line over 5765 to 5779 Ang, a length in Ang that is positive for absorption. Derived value 0.5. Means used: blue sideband 126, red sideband 122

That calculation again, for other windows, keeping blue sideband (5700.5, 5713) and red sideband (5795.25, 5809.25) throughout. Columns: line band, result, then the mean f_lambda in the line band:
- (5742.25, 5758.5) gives -0.8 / 126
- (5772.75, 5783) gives 0.3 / 118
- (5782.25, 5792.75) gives -0.1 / 123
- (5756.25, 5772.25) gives -0.3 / 123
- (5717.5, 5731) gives -1.4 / 132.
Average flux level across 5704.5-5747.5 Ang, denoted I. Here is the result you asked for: 126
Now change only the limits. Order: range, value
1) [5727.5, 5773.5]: 125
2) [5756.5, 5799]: 122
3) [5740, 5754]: 126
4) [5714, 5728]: 130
